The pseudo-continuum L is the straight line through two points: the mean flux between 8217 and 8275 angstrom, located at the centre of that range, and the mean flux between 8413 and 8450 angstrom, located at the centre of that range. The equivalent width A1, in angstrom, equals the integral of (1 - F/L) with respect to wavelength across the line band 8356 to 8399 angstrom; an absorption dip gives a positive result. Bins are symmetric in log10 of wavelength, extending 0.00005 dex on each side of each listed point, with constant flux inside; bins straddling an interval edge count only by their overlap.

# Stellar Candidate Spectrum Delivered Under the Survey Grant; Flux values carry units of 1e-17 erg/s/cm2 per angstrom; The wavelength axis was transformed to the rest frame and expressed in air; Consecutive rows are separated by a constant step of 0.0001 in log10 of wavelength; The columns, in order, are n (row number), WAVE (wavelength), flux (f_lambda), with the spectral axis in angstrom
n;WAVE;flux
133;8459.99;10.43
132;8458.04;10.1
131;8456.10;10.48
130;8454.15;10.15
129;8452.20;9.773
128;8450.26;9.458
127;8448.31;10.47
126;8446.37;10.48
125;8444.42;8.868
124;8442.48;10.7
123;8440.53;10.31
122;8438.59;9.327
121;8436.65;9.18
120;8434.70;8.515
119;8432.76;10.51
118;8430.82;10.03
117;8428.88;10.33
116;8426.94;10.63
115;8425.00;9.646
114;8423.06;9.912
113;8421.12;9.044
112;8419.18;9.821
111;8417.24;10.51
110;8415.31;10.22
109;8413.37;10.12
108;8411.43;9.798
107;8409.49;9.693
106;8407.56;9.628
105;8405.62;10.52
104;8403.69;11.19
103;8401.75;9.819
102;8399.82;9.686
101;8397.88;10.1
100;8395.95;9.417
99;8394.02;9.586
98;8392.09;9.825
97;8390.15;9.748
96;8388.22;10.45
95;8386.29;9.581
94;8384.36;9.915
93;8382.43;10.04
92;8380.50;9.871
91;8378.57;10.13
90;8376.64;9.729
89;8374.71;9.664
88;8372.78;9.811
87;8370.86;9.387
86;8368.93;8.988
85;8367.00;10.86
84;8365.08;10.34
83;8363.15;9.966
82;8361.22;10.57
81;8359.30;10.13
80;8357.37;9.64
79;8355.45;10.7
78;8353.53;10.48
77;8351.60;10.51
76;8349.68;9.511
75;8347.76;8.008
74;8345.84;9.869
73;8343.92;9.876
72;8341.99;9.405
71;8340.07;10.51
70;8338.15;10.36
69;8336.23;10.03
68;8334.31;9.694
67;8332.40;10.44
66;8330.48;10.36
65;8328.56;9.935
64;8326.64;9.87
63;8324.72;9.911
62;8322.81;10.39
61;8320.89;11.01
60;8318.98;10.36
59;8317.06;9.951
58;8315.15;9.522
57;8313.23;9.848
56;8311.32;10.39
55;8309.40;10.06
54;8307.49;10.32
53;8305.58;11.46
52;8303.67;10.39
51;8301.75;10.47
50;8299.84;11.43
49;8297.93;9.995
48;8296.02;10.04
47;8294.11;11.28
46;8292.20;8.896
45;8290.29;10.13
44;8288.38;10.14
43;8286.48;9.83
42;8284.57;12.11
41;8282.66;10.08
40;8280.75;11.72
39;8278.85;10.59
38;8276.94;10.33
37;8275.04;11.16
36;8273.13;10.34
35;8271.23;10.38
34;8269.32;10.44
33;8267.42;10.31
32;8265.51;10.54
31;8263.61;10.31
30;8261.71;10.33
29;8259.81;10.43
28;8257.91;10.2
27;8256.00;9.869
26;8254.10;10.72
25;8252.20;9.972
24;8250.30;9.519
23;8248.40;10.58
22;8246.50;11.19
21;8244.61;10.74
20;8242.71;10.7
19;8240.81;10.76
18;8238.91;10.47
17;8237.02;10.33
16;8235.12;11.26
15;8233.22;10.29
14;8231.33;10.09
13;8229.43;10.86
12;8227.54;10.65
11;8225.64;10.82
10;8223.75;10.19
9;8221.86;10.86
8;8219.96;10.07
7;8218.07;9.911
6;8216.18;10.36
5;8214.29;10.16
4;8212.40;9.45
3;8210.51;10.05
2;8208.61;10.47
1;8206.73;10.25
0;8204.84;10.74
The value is 0.7 angstrom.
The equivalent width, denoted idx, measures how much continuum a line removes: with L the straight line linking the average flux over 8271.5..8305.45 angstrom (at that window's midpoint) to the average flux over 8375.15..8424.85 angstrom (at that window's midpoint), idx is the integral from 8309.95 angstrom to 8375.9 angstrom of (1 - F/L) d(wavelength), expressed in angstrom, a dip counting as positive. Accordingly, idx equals 1.5 angstrom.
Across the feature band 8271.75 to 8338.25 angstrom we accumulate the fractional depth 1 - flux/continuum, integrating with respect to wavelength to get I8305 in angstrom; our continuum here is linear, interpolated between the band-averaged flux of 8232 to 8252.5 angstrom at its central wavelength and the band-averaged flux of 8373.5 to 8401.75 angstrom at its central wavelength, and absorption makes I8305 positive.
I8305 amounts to -0.8 angstrom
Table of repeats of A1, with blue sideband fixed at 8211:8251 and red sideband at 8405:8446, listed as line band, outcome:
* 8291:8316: -0.2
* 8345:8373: 0.4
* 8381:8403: 0.3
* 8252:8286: -0.7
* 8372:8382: 0.2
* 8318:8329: -0.1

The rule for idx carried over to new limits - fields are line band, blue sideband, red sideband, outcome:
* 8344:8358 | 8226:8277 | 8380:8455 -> 0.4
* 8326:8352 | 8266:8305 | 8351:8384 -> 0.8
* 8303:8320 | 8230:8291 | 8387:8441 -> 0.1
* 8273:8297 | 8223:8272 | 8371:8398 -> -0.5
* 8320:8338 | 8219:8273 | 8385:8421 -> 0.0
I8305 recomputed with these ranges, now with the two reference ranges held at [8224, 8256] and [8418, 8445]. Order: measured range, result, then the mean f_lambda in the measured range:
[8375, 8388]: 0.1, 9.9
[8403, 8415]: -0.3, 10.1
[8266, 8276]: -0.1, 10.5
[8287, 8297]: 0.2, 10.1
